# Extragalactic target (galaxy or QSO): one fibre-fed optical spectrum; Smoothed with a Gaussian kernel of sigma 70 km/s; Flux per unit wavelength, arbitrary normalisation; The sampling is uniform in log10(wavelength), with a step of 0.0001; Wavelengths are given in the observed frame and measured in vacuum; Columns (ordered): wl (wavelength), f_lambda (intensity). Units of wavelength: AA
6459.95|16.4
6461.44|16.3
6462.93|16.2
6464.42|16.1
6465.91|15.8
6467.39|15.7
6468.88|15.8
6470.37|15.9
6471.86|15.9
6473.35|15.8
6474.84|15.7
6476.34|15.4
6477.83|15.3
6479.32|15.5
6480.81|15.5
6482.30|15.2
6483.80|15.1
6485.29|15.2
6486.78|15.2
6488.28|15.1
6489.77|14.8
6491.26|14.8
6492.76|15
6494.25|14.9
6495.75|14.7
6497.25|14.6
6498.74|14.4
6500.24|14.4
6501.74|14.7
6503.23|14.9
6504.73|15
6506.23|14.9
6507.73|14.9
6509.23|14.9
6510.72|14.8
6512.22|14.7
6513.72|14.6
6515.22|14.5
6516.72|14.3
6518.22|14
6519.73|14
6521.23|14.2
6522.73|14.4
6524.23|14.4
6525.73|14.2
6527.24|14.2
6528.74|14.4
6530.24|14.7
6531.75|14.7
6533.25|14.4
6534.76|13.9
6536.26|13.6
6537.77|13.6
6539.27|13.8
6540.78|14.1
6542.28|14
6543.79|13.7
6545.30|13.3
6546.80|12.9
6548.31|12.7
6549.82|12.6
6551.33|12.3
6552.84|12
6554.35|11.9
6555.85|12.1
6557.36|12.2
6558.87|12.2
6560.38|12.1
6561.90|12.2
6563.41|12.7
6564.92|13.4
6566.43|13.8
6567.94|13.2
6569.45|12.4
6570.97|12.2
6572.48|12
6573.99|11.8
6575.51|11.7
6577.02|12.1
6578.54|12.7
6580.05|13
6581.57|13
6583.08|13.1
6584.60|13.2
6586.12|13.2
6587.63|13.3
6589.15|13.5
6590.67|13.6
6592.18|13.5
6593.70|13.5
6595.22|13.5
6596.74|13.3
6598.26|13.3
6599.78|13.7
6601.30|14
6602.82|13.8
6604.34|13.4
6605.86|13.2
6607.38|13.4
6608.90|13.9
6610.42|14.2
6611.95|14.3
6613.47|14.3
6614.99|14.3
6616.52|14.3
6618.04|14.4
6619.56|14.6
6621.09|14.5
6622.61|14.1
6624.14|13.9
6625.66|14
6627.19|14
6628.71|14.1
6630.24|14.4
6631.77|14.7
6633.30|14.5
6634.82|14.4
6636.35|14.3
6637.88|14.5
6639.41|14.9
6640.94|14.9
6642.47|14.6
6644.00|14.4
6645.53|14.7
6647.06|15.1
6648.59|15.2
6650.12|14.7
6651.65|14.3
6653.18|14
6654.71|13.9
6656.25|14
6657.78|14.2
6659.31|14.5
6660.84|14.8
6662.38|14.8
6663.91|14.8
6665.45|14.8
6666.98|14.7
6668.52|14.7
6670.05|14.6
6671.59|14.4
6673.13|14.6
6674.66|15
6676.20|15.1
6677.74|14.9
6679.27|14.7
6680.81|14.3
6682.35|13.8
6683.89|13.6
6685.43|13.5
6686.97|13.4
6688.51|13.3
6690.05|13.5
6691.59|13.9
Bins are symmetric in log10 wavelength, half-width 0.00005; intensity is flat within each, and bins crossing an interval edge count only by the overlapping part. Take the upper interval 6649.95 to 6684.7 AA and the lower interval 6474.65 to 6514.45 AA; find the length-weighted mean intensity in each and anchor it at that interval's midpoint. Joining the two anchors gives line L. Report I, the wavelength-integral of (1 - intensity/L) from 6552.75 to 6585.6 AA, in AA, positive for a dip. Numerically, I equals 5.0 AA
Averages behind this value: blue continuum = 15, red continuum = 14.5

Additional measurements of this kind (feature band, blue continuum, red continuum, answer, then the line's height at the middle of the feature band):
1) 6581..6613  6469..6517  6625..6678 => 2.6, 14.7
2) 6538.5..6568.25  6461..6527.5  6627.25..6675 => 4.0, 14.8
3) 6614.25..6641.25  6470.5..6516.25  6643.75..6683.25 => 0.6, 14.7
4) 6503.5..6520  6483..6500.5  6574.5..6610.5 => -0.1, 14.5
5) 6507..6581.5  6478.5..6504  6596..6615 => 5.2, 14.4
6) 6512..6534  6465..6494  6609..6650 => 1.1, 15.1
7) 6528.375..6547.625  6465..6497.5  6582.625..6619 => 0.8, 14.5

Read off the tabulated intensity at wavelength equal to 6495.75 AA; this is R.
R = 14.7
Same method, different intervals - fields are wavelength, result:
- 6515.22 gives 14.5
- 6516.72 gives 14.3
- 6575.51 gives 11.7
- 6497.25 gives 14.6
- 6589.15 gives 13.5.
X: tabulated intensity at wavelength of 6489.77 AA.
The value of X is 14.8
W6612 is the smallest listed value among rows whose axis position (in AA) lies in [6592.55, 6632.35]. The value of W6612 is 13.2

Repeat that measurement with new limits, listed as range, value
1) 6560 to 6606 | 11.7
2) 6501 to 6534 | 14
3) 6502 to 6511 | 14.8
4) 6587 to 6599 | 13.3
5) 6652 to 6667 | 13.9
